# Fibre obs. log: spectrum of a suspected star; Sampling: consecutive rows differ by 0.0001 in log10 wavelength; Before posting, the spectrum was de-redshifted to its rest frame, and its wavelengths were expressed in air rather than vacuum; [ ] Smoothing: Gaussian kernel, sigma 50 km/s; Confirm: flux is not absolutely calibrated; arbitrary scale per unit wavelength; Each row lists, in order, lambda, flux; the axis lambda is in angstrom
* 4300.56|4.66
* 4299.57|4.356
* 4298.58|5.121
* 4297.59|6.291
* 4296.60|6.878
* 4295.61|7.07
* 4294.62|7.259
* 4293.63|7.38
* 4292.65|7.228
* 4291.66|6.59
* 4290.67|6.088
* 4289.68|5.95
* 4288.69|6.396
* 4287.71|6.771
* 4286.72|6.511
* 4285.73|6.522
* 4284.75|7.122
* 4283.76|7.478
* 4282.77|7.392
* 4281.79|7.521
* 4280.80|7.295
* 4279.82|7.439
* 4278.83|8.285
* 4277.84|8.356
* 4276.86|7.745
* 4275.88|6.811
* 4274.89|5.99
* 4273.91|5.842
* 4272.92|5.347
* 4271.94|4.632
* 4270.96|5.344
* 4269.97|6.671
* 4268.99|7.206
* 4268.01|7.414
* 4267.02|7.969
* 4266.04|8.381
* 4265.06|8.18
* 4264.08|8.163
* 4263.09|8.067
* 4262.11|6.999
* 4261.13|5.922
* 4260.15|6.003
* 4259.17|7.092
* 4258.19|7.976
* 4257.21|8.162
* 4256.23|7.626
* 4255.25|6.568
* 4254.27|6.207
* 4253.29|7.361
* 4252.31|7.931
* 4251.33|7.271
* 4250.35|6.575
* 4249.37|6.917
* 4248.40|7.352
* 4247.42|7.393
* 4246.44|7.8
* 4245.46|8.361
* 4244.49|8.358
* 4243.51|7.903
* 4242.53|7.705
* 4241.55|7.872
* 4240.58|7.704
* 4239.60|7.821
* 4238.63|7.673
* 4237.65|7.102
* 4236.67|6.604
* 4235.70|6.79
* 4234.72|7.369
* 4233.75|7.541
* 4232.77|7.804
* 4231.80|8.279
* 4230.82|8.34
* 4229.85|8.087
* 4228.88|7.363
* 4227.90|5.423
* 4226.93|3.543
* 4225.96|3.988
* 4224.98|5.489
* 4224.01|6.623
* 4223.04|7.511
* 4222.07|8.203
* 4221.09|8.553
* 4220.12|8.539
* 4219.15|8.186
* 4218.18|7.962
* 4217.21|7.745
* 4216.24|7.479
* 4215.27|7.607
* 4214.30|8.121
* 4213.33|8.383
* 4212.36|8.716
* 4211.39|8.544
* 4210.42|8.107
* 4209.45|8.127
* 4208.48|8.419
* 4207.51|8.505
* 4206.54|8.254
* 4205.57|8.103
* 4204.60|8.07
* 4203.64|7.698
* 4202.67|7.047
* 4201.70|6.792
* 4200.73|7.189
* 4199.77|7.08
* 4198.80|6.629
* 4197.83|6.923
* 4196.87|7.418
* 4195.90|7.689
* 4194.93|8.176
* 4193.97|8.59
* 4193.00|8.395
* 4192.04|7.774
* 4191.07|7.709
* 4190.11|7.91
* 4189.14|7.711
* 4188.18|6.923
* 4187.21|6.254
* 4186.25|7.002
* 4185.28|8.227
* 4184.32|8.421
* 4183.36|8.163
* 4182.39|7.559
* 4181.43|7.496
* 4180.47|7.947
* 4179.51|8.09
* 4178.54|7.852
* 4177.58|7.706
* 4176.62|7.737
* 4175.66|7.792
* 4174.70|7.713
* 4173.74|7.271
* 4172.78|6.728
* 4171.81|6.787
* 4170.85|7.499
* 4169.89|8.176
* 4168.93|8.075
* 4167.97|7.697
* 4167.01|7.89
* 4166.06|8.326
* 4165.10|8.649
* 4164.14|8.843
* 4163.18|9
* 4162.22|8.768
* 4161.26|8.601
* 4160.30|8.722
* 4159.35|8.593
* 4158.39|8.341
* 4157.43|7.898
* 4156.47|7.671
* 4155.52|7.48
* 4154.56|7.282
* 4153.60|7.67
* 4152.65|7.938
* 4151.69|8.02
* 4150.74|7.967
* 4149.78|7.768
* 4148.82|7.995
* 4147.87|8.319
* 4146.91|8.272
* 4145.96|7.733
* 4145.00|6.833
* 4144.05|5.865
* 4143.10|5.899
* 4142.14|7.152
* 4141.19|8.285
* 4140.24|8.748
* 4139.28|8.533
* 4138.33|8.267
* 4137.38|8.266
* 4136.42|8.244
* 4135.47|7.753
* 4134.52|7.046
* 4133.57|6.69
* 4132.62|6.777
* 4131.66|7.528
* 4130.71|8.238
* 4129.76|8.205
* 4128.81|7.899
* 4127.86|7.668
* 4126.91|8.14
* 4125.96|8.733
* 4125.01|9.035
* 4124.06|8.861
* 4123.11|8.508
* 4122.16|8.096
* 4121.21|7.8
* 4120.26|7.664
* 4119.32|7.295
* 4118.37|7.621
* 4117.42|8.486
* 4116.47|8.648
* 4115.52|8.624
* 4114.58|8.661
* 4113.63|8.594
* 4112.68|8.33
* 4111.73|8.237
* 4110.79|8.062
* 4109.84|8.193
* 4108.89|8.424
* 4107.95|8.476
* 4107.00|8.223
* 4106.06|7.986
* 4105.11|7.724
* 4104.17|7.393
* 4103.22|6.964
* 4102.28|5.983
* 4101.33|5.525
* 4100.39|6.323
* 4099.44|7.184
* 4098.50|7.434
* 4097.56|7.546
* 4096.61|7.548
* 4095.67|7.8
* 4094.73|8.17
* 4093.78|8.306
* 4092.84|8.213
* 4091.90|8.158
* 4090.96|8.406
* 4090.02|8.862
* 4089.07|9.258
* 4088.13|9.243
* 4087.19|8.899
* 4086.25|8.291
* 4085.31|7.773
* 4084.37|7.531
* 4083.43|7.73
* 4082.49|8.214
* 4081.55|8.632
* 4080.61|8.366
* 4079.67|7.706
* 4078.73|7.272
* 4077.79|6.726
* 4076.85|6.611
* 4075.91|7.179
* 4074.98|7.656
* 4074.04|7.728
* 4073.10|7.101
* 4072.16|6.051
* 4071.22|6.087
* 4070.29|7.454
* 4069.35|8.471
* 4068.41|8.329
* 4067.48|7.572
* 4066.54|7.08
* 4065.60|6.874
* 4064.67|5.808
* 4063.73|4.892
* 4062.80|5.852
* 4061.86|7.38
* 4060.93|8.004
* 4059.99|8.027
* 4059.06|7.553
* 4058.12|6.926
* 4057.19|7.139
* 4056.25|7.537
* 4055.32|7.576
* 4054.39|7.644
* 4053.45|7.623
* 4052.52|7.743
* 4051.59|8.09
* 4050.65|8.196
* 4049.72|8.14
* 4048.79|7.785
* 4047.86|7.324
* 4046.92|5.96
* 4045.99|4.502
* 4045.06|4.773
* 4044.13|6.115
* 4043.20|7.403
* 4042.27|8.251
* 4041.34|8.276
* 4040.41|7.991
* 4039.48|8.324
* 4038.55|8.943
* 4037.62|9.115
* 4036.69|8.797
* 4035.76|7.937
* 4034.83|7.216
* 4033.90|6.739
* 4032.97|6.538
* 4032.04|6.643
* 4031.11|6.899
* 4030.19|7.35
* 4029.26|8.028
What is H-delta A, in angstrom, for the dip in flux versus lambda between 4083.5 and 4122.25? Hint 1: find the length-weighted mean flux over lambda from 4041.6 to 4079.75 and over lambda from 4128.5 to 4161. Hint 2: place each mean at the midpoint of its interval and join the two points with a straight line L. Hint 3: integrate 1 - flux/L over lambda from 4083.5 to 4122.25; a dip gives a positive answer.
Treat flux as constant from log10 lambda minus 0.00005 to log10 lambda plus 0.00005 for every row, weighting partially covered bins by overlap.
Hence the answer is -2.6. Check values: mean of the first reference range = 7.13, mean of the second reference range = 7.77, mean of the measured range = 7.95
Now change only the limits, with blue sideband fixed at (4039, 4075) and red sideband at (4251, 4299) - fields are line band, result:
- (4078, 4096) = -2.7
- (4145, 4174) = -3.6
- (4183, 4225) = -4.3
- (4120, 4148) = -2.8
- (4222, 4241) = 0.2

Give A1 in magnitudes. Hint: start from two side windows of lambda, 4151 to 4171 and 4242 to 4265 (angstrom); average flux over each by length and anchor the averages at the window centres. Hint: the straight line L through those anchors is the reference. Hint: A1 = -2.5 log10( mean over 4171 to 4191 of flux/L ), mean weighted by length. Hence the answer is 0.060 mag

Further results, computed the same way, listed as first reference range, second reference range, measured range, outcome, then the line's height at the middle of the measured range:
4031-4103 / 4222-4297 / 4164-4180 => -0.08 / 7.26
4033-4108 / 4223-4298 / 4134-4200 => -0.07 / 7.28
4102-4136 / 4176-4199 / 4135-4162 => 0.00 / 7.85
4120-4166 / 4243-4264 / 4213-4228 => 0.06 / 7.53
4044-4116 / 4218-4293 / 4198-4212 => -0.07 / 7.26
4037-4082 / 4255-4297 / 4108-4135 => -0.12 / 7.24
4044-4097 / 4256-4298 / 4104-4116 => -0.12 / 7.39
